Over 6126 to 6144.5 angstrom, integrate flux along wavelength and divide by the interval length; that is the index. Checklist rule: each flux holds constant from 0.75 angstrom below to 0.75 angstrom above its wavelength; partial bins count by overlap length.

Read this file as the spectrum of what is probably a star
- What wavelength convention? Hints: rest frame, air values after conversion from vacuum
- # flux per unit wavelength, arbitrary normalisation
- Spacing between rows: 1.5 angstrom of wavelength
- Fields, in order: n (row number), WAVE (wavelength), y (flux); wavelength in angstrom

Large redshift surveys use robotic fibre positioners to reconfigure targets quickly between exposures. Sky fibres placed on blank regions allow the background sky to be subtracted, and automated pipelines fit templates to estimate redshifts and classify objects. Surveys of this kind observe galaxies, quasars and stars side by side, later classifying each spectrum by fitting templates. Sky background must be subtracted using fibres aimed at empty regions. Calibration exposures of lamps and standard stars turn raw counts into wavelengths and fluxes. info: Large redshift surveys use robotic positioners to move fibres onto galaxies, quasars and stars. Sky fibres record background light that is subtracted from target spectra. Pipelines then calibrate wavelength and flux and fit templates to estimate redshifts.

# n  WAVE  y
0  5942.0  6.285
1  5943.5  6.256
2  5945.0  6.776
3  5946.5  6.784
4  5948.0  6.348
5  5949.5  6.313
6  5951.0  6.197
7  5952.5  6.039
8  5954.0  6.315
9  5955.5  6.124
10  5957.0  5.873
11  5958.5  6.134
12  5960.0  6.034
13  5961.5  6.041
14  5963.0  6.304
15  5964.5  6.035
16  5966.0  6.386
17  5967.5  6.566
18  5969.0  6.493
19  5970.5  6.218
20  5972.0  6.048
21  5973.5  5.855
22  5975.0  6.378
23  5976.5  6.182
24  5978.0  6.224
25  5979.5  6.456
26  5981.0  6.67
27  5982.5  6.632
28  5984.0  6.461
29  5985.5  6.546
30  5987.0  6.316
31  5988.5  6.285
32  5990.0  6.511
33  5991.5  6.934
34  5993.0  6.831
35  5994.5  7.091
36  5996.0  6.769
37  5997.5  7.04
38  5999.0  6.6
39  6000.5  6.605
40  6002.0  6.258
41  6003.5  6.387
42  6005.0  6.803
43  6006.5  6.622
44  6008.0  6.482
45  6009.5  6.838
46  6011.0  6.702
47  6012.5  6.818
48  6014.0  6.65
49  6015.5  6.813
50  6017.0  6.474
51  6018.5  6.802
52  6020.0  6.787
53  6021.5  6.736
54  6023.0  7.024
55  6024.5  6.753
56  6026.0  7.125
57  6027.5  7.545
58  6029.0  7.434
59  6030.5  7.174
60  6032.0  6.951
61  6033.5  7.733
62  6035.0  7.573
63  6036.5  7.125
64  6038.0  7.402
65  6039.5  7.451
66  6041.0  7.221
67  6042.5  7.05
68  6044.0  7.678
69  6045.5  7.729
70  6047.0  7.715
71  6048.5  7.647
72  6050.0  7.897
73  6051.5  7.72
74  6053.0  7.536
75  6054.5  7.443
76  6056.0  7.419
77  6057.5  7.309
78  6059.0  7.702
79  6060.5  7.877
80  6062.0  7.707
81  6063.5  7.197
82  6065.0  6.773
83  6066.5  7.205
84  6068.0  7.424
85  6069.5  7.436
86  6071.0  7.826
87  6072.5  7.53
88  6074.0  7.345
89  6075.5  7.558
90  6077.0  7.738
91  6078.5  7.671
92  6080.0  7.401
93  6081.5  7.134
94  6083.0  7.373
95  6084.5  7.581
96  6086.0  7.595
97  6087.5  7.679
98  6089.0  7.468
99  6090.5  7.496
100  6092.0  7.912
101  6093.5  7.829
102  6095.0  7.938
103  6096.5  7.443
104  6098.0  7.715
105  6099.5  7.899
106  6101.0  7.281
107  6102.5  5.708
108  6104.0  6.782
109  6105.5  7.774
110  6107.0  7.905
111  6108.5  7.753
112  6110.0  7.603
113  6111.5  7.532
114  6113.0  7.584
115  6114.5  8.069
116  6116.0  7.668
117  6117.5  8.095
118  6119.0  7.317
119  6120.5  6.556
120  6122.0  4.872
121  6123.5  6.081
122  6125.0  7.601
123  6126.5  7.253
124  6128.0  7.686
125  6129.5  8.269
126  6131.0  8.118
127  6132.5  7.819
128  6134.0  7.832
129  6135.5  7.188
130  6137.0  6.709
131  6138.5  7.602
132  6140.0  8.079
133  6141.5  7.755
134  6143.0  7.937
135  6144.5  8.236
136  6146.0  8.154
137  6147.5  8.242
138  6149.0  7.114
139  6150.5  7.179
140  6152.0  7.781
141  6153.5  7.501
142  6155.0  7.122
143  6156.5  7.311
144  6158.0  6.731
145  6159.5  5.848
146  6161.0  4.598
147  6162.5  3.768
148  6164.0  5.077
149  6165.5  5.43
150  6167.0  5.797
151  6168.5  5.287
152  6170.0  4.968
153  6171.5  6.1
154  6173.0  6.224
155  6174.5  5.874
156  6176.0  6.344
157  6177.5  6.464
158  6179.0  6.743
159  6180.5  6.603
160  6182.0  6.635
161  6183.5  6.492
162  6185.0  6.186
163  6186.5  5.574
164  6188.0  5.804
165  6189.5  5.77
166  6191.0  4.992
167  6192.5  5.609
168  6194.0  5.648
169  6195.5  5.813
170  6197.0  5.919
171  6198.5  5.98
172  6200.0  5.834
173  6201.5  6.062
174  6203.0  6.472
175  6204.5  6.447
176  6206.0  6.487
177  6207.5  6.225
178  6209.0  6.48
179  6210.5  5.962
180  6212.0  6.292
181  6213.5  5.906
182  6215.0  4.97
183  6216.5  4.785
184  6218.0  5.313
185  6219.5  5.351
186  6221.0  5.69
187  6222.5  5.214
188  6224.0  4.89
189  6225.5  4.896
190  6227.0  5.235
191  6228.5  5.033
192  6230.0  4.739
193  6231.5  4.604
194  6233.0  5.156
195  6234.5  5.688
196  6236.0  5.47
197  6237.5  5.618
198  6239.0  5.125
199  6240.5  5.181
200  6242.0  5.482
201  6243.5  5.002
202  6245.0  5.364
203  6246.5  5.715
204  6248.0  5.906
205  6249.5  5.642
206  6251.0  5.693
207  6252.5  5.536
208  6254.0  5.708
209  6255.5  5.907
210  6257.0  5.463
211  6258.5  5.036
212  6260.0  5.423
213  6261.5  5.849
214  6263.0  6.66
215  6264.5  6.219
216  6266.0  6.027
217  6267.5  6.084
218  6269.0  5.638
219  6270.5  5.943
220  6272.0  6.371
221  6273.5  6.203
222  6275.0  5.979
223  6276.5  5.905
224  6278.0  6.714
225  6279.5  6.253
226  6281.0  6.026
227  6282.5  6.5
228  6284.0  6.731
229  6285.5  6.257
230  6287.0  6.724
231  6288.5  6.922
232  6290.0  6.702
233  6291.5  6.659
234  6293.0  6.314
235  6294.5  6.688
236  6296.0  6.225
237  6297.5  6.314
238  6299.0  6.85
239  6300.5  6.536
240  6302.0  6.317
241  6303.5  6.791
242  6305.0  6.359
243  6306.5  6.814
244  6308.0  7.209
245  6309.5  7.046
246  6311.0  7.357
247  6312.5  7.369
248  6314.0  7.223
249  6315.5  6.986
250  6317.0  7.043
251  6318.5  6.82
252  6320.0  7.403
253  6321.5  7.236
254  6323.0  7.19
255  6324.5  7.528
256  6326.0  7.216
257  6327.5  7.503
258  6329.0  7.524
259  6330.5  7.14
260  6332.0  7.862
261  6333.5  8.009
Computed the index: 7.72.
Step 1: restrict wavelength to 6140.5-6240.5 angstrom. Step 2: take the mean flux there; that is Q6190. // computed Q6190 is 6.01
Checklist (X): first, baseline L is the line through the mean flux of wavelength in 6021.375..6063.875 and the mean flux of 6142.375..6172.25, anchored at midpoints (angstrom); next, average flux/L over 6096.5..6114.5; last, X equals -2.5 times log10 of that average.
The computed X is -0.079 mag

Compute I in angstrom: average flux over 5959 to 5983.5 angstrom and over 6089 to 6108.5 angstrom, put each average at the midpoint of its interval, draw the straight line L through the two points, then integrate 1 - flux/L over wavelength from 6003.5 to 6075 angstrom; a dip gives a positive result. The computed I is -3.14 angstrom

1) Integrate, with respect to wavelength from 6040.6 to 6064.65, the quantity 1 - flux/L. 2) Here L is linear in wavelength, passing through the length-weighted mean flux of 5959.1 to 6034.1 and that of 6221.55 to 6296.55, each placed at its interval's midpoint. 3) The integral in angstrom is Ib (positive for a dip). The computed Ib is -4.1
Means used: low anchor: 6.63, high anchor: 5.8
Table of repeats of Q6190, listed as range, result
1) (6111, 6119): 7.75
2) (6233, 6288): 5.86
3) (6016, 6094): 7.4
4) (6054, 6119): 7.52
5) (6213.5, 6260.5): 5.33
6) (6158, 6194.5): 5.76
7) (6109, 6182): 6.91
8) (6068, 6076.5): 7.53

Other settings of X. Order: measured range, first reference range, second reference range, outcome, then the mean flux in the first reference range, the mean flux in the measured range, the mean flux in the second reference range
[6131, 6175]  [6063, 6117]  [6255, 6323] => 0.07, 7.5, 6.76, 6.48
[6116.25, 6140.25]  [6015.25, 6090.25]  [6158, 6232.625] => -0.13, 7.37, 7.31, 5.69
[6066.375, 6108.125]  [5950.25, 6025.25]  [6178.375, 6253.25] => -0.22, 6.48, 7.49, 5.66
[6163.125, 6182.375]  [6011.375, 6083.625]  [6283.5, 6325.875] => 0.19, 7.32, 5.94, 6.85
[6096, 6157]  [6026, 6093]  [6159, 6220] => -0.13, 7.48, 7.47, 5.81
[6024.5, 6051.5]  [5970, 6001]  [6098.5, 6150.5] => -0.08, 6.51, 7.43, 7.47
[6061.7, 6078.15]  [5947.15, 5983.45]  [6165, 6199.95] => -0.22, 6.25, 7.43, 5.93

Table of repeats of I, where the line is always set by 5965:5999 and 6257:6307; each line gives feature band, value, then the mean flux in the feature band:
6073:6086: -2.1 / 7.48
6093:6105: -1.7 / 7.32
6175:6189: 0.1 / 6.3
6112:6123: -1.3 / 7.15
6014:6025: -0.5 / 6.76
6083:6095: -2.3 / 7.65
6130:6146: -3.4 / 7.76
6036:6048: -1.8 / 7.43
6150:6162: -0.6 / 6.69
